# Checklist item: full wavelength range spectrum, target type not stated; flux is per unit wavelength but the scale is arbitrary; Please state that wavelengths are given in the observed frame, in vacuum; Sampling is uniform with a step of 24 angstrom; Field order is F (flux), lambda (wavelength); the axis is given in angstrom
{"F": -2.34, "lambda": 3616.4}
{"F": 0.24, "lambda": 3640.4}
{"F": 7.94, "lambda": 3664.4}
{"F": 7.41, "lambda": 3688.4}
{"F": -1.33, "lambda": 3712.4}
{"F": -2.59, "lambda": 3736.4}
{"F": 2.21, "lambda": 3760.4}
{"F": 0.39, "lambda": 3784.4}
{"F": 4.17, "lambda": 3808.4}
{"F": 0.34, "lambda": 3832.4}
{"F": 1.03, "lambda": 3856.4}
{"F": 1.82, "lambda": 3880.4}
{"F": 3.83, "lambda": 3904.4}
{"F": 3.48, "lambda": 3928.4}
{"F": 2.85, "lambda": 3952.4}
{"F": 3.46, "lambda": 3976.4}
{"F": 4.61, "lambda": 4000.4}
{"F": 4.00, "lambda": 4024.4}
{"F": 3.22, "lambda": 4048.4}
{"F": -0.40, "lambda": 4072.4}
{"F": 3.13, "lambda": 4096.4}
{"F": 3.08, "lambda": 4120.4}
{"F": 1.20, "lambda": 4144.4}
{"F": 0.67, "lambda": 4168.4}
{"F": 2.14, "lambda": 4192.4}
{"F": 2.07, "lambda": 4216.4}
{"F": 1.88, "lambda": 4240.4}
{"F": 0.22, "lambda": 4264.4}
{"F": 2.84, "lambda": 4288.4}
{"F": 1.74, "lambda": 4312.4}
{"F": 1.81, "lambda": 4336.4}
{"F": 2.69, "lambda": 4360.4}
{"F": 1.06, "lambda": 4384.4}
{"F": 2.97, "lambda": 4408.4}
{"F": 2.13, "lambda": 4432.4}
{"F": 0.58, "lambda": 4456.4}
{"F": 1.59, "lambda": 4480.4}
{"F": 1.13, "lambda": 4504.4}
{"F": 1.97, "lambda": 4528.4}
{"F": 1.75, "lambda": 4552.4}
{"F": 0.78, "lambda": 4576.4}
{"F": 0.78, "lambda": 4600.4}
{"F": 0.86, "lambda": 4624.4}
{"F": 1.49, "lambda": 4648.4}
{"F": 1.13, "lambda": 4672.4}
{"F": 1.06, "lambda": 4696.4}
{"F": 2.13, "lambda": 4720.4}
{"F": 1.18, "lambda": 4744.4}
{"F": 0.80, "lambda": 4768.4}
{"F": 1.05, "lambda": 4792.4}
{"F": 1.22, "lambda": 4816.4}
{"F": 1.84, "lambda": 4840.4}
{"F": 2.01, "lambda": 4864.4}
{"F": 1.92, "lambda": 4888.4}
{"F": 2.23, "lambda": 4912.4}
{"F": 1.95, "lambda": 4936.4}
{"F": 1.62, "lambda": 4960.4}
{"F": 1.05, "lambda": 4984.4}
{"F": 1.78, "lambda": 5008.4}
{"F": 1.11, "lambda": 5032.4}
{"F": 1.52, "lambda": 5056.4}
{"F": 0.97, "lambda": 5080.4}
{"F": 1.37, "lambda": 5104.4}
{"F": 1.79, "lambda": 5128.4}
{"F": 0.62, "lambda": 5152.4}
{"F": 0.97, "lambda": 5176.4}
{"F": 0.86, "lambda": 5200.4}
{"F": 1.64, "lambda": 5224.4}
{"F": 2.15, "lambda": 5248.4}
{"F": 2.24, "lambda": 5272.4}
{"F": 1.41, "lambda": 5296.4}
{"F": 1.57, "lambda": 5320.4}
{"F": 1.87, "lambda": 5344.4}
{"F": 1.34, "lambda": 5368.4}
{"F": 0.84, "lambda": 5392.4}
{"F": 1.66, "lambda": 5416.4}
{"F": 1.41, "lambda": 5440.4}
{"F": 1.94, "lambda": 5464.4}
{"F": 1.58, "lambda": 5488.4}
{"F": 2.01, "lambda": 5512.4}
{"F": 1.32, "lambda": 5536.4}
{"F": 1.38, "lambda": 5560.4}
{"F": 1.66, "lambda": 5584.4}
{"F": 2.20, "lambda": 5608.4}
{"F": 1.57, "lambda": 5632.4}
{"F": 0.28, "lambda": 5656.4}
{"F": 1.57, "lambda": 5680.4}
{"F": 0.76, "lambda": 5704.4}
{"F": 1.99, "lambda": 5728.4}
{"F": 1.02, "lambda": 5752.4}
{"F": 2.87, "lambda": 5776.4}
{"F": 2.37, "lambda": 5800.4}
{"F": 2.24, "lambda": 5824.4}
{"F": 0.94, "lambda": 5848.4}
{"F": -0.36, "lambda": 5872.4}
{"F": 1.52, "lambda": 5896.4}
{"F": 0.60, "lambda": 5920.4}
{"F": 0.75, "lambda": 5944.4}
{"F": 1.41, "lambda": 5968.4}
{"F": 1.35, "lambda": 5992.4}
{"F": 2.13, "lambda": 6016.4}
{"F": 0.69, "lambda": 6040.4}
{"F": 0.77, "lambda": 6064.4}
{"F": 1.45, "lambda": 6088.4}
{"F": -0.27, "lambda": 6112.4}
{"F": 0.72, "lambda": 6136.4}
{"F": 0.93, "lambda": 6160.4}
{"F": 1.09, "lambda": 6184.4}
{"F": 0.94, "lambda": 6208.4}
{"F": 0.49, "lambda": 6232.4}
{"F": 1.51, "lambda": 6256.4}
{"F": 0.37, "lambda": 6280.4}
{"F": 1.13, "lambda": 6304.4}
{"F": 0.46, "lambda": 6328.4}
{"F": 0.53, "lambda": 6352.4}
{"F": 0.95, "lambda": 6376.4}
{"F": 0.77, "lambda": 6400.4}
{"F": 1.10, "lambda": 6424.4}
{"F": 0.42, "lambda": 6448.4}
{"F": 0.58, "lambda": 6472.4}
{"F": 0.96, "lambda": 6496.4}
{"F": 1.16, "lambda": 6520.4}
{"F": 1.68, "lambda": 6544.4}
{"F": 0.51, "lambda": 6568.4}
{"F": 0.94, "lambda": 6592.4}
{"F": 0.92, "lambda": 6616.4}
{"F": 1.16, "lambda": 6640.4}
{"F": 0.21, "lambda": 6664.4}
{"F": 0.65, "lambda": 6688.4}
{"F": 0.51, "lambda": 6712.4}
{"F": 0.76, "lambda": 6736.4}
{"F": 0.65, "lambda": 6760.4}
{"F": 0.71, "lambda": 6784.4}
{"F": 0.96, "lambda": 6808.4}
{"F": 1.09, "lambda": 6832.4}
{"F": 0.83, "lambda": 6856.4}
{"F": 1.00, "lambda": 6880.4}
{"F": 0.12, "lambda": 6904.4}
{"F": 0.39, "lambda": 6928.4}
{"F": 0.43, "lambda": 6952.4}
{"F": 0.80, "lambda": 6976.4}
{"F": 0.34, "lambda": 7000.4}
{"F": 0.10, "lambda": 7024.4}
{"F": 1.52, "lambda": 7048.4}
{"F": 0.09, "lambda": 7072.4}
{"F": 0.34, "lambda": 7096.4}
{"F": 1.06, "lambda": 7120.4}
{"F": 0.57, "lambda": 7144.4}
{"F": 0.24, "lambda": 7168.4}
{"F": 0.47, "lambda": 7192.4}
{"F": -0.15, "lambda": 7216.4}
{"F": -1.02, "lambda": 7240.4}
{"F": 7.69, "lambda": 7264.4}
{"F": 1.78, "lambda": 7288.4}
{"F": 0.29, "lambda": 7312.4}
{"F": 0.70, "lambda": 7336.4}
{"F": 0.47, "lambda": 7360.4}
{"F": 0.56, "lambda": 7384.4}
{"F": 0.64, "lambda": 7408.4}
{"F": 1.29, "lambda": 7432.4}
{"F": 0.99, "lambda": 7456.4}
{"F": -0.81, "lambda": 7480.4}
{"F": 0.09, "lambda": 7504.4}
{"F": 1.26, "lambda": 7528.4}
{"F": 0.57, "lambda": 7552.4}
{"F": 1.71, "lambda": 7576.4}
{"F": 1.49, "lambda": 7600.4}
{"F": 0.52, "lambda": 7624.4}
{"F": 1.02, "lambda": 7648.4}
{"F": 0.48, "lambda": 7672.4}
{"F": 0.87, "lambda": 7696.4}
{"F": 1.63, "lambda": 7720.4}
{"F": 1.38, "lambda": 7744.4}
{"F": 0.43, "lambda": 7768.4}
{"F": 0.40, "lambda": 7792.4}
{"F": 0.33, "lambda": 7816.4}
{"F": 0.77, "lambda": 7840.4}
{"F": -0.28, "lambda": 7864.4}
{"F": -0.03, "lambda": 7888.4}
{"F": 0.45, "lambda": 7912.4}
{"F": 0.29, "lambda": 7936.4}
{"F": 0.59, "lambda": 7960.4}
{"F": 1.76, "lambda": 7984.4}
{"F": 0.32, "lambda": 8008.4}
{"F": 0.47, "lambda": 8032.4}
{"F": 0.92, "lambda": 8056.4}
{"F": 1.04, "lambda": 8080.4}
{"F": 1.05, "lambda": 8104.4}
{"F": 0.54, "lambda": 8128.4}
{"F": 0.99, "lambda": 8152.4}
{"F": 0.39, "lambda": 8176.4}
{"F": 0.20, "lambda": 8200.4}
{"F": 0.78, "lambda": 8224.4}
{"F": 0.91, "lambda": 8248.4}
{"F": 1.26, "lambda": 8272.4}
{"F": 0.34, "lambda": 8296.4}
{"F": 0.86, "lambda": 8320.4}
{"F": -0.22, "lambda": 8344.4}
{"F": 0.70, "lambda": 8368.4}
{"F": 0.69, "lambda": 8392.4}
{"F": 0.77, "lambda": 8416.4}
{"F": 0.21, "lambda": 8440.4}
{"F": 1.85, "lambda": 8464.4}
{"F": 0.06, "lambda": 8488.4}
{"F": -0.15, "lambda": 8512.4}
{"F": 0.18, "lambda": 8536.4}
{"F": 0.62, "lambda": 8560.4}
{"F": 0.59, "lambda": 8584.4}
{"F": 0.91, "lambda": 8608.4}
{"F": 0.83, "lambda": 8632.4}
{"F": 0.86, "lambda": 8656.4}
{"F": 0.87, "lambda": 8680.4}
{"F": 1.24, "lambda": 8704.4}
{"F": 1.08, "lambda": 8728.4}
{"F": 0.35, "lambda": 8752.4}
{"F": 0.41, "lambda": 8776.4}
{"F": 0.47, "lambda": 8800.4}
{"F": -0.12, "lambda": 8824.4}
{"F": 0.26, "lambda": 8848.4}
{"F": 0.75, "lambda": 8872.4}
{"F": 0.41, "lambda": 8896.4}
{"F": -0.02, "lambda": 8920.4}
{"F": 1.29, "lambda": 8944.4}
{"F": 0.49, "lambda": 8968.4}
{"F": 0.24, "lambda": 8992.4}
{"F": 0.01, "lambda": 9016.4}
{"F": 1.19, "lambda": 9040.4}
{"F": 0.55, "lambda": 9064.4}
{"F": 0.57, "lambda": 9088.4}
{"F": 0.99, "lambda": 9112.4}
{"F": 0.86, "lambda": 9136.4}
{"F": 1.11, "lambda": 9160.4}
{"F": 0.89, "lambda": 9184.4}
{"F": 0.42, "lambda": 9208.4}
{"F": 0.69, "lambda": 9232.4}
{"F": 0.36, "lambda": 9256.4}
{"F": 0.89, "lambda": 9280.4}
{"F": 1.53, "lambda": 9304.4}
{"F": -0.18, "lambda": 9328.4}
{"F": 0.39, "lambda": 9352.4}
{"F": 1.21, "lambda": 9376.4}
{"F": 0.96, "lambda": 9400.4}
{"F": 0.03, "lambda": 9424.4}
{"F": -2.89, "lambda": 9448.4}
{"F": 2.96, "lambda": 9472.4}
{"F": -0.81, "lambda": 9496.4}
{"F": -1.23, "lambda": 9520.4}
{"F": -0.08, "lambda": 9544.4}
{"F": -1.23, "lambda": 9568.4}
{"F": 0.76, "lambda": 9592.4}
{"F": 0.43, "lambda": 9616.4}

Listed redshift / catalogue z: 0.95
